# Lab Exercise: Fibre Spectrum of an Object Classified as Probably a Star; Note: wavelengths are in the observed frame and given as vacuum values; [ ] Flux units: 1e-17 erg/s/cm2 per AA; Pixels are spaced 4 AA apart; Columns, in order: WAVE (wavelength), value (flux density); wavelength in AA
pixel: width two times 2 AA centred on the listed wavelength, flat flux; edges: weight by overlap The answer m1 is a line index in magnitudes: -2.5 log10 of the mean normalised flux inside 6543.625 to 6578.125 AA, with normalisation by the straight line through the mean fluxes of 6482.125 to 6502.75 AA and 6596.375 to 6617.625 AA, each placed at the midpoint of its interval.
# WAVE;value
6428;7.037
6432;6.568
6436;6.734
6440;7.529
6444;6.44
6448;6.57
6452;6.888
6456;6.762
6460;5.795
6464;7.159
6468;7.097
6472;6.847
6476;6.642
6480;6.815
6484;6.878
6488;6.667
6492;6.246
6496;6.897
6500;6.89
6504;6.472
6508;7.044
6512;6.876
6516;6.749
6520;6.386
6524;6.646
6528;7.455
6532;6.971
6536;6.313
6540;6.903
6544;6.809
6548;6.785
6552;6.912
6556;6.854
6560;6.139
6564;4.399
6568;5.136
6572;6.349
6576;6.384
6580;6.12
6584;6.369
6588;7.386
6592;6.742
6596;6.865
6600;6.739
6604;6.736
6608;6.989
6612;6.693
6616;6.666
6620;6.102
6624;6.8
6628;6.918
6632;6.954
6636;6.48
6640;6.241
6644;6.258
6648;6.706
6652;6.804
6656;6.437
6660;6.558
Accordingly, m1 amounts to 0.097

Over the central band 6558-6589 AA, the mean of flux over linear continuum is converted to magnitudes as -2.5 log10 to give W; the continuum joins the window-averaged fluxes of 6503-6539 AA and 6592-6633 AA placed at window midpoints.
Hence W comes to 0.13 mag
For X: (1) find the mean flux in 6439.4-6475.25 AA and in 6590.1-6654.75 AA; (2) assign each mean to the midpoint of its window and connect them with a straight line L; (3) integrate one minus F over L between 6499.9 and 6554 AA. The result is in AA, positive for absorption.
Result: -0.7 AA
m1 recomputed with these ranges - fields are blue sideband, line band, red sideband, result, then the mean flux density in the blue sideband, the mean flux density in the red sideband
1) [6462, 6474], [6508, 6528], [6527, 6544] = 0.02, 7.03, 6.87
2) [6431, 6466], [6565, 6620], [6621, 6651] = 0.02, 6.72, 6.61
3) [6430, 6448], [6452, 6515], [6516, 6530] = 0.01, 6.79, 6.82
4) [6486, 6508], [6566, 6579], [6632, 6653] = 0.11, 6.67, 6.53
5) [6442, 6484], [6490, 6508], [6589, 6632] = 0.01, 6.71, 6.75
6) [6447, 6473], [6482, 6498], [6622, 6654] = 0.01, 6.73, 6.65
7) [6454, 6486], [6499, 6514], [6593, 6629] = -0.01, 6.75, 6.72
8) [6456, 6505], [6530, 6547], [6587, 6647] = -0.01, 6.71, 6.69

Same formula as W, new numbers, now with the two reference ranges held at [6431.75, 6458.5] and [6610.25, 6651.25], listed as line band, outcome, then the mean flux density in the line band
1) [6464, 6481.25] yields -0.02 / 6.89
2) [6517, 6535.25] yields -0.02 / 6.82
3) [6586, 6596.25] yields -0.06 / 7.02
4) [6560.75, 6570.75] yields 0.30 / 5.06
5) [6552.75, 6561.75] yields 0.02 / 6.56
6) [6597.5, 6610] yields -0.03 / 6.82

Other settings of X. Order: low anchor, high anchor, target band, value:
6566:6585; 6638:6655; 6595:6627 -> -2.16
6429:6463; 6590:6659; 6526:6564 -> 0.00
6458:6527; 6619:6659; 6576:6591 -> 0.08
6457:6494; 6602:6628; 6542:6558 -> -0.37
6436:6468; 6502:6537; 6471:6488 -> -0.03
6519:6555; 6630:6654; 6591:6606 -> -0.23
